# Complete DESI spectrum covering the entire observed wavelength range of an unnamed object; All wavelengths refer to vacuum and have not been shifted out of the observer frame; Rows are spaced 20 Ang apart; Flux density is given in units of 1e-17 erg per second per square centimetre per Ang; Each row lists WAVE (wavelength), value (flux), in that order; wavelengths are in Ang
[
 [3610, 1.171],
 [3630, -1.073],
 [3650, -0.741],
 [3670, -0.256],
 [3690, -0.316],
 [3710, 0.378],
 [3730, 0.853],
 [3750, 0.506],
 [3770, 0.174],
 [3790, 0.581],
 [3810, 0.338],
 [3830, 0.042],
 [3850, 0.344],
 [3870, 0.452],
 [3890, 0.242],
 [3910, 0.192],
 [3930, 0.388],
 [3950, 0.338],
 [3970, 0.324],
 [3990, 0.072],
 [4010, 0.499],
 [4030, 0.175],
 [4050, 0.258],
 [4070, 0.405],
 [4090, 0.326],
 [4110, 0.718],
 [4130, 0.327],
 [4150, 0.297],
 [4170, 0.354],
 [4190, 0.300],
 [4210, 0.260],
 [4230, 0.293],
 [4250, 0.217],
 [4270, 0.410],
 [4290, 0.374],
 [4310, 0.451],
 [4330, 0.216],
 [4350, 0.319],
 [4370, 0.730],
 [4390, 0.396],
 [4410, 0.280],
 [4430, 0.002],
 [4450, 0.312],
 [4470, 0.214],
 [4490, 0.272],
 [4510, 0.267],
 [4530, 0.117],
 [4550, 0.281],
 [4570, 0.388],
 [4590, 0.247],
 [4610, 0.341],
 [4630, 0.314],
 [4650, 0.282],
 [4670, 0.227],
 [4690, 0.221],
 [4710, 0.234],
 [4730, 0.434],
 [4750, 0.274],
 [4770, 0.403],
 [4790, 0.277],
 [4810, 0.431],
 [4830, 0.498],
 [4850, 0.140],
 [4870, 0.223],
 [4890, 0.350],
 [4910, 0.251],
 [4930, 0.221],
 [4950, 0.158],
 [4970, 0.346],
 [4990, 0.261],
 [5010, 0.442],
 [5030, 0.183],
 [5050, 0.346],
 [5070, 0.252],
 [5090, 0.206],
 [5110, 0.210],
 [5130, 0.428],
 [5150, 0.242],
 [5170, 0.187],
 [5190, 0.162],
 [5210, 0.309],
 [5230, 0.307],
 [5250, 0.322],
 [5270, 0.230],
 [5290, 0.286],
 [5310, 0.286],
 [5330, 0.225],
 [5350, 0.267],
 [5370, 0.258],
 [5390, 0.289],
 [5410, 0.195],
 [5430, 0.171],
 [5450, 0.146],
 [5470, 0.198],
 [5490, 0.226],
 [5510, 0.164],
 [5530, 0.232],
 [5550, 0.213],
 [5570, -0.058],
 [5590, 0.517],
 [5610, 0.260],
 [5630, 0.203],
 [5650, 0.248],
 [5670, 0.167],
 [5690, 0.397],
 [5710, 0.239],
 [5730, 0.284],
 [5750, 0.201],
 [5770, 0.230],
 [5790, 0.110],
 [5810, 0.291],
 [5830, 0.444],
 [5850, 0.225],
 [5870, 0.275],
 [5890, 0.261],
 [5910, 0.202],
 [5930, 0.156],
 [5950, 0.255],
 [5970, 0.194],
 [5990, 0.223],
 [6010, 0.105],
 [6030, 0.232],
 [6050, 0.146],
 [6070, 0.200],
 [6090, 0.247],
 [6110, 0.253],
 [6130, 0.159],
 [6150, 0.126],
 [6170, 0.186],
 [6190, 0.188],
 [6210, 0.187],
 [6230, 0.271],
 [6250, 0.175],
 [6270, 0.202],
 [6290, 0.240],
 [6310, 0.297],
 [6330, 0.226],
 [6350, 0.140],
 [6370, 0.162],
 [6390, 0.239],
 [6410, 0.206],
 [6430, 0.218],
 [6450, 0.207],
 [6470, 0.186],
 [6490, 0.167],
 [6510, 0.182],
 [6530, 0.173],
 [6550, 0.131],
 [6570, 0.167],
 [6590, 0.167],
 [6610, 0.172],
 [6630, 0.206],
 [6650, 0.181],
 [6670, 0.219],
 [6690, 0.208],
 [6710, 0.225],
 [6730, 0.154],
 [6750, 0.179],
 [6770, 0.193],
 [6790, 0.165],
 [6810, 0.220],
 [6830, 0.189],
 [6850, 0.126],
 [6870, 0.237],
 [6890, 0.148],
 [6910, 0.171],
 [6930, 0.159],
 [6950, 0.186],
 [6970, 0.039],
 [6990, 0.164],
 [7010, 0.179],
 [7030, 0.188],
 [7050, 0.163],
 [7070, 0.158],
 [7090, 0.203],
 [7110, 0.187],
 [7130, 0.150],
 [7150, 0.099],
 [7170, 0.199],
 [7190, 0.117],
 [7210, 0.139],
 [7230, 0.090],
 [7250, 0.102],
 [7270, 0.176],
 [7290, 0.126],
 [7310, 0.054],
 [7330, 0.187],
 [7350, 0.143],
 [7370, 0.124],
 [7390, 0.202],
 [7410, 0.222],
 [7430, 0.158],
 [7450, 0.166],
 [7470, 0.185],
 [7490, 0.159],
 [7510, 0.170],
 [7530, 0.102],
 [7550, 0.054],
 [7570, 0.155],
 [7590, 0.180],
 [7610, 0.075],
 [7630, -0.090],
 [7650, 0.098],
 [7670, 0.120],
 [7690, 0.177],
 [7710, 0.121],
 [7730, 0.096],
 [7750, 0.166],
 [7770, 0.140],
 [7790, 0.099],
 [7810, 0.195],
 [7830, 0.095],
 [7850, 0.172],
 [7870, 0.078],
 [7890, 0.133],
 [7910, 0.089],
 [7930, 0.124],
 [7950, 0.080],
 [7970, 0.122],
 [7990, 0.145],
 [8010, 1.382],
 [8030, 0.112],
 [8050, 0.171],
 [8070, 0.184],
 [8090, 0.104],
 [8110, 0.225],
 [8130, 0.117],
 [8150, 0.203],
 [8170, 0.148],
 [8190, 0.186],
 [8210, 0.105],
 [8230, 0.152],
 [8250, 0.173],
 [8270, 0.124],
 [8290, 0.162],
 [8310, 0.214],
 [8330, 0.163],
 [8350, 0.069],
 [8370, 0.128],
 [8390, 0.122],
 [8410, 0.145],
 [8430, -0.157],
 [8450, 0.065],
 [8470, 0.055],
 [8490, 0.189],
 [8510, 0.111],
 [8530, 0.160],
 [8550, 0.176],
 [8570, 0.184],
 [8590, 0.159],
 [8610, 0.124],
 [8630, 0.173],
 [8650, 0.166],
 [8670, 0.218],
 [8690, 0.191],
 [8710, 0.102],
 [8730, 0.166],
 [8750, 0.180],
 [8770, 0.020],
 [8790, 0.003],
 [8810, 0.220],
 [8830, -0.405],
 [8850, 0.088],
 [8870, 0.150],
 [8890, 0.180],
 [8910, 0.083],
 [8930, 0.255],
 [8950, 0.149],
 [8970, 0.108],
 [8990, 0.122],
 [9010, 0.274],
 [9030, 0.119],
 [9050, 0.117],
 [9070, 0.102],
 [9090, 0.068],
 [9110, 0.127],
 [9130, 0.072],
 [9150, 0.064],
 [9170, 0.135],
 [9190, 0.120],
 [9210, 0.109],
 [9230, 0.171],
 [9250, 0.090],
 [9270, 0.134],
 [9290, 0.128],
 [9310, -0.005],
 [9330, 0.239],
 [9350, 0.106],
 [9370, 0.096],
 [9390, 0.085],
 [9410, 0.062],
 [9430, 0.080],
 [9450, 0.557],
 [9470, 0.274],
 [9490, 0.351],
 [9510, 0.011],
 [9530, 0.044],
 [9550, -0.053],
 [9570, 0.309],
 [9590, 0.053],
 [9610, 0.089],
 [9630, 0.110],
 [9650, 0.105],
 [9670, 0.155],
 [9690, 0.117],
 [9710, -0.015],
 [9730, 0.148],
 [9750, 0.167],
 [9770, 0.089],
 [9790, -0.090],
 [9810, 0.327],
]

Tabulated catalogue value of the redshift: 1.15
